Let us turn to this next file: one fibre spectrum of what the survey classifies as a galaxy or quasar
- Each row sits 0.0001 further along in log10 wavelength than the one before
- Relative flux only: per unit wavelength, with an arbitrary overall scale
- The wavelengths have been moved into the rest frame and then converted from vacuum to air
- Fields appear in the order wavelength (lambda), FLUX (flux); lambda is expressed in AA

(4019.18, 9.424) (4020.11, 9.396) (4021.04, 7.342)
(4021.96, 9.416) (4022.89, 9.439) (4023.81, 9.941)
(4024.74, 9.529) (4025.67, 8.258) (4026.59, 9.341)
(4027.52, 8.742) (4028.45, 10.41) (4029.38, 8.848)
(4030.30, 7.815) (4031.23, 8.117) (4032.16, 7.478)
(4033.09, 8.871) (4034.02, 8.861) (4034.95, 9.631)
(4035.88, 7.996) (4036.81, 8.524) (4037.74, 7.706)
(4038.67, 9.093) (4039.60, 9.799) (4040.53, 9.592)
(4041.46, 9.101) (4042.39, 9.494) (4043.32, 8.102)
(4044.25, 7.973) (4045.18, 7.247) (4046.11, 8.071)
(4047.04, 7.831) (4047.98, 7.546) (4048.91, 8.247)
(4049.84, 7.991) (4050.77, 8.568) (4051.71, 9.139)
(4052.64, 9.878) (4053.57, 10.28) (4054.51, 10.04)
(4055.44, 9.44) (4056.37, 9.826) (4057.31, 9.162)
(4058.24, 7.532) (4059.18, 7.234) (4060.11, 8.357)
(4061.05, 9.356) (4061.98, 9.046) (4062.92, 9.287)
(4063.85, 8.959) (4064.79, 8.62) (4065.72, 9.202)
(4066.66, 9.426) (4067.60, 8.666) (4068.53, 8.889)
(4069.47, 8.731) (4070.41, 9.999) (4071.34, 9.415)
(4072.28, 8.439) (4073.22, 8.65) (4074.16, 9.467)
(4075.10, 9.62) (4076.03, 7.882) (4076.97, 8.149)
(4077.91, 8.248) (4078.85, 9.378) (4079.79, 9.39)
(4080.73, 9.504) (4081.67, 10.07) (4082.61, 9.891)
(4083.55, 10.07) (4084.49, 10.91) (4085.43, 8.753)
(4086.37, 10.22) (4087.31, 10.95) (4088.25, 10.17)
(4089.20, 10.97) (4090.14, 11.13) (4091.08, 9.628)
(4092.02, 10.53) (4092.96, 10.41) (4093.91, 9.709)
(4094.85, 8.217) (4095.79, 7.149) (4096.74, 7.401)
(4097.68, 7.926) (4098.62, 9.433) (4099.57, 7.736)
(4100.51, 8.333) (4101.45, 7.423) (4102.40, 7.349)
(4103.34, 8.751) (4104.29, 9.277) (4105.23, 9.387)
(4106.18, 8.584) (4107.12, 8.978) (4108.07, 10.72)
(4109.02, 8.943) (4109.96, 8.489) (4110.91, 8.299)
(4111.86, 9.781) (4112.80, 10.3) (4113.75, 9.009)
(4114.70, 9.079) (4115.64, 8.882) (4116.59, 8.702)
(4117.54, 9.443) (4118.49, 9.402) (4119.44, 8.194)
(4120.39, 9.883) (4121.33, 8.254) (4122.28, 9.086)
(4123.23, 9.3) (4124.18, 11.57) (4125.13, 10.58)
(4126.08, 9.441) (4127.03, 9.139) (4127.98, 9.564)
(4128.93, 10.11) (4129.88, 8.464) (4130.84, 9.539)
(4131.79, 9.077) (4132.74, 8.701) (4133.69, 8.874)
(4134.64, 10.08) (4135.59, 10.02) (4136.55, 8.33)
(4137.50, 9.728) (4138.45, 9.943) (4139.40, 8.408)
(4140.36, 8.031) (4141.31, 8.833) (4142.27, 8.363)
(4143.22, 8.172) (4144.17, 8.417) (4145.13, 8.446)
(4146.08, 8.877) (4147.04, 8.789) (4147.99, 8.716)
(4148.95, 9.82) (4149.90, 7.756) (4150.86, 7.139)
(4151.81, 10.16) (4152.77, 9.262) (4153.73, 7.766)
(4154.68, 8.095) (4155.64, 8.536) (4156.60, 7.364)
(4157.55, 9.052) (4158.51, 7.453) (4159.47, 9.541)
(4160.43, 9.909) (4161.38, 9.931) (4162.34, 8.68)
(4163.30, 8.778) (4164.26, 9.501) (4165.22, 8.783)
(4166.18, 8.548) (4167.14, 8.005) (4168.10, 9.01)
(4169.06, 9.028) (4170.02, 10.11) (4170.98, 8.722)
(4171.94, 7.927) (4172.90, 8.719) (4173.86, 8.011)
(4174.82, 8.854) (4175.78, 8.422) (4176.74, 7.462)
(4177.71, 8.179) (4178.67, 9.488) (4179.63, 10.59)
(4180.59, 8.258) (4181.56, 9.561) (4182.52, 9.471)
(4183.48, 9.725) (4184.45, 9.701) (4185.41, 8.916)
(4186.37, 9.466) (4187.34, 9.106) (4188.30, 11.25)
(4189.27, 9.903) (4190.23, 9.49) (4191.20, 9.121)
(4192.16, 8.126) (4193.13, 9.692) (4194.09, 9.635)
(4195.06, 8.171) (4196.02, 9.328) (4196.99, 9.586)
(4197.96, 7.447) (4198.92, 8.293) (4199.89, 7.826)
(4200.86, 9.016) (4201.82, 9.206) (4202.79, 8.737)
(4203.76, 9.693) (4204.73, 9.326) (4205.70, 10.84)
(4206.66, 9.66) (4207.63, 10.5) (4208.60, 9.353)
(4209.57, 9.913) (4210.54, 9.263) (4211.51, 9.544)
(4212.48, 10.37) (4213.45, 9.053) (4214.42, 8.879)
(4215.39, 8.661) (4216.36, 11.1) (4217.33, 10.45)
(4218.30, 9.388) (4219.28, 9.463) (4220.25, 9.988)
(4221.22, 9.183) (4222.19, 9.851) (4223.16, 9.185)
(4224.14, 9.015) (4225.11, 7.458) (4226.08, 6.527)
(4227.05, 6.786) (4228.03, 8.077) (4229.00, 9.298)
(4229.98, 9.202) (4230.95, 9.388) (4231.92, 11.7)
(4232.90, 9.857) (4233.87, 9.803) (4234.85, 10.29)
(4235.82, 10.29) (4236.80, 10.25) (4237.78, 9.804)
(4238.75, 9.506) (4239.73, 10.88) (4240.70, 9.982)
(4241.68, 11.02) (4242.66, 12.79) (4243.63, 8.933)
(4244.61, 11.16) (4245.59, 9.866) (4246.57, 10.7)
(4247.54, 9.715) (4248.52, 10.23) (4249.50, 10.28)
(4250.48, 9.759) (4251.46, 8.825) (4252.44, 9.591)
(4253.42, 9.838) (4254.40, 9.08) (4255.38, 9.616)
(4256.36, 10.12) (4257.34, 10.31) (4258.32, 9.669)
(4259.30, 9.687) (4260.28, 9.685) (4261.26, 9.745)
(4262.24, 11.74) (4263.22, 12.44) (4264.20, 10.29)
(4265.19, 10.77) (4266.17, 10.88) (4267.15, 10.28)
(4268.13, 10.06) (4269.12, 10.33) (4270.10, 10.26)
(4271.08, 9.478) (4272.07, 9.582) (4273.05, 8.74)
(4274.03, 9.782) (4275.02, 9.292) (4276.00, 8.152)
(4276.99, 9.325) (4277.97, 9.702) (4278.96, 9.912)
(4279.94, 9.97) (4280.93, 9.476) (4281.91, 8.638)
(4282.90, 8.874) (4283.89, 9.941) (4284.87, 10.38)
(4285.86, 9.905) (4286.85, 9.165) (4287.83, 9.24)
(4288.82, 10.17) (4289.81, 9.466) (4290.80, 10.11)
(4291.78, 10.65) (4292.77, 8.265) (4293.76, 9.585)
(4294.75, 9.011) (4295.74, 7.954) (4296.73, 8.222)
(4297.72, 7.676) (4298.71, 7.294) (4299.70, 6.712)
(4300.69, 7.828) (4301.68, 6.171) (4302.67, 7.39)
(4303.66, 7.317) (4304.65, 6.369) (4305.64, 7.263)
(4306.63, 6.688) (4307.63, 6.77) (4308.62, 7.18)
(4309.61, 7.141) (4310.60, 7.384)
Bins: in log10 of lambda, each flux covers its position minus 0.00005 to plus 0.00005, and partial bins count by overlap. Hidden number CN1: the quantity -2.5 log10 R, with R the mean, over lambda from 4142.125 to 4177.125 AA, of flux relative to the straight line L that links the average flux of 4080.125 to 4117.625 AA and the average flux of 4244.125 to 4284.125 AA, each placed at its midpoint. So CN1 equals 0.100 mag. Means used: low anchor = 9.26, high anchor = 9.9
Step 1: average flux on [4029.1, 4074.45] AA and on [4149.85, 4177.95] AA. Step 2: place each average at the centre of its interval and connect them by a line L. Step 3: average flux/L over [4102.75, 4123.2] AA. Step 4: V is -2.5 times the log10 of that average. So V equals -0.05 mag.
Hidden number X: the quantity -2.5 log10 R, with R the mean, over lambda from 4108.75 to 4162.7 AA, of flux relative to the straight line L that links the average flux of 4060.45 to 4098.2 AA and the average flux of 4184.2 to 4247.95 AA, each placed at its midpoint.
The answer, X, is 0.04 mag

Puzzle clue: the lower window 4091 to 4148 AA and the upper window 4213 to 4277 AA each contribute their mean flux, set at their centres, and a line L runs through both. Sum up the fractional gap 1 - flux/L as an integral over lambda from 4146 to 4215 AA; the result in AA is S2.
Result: 2.6 AA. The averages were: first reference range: 9.02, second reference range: 9.78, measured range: 9.04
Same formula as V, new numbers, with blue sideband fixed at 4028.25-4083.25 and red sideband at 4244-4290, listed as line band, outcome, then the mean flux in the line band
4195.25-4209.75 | 0.04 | 9.22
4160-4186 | 0.05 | 8.98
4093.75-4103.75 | 0.12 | 8.08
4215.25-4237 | 0.04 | 9.36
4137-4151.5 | 0.08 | 8.65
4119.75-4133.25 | -0.03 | 9.46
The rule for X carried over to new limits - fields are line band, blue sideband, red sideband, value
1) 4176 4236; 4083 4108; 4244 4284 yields 0.04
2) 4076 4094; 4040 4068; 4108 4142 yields -0.10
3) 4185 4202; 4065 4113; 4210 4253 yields 0.05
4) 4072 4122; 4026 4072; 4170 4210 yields -0.03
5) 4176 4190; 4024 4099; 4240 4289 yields 0.03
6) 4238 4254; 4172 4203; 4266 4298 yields -0.10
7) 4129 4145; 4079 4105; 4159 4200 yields 0.03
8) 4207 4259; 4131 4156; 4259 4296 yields -0.03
